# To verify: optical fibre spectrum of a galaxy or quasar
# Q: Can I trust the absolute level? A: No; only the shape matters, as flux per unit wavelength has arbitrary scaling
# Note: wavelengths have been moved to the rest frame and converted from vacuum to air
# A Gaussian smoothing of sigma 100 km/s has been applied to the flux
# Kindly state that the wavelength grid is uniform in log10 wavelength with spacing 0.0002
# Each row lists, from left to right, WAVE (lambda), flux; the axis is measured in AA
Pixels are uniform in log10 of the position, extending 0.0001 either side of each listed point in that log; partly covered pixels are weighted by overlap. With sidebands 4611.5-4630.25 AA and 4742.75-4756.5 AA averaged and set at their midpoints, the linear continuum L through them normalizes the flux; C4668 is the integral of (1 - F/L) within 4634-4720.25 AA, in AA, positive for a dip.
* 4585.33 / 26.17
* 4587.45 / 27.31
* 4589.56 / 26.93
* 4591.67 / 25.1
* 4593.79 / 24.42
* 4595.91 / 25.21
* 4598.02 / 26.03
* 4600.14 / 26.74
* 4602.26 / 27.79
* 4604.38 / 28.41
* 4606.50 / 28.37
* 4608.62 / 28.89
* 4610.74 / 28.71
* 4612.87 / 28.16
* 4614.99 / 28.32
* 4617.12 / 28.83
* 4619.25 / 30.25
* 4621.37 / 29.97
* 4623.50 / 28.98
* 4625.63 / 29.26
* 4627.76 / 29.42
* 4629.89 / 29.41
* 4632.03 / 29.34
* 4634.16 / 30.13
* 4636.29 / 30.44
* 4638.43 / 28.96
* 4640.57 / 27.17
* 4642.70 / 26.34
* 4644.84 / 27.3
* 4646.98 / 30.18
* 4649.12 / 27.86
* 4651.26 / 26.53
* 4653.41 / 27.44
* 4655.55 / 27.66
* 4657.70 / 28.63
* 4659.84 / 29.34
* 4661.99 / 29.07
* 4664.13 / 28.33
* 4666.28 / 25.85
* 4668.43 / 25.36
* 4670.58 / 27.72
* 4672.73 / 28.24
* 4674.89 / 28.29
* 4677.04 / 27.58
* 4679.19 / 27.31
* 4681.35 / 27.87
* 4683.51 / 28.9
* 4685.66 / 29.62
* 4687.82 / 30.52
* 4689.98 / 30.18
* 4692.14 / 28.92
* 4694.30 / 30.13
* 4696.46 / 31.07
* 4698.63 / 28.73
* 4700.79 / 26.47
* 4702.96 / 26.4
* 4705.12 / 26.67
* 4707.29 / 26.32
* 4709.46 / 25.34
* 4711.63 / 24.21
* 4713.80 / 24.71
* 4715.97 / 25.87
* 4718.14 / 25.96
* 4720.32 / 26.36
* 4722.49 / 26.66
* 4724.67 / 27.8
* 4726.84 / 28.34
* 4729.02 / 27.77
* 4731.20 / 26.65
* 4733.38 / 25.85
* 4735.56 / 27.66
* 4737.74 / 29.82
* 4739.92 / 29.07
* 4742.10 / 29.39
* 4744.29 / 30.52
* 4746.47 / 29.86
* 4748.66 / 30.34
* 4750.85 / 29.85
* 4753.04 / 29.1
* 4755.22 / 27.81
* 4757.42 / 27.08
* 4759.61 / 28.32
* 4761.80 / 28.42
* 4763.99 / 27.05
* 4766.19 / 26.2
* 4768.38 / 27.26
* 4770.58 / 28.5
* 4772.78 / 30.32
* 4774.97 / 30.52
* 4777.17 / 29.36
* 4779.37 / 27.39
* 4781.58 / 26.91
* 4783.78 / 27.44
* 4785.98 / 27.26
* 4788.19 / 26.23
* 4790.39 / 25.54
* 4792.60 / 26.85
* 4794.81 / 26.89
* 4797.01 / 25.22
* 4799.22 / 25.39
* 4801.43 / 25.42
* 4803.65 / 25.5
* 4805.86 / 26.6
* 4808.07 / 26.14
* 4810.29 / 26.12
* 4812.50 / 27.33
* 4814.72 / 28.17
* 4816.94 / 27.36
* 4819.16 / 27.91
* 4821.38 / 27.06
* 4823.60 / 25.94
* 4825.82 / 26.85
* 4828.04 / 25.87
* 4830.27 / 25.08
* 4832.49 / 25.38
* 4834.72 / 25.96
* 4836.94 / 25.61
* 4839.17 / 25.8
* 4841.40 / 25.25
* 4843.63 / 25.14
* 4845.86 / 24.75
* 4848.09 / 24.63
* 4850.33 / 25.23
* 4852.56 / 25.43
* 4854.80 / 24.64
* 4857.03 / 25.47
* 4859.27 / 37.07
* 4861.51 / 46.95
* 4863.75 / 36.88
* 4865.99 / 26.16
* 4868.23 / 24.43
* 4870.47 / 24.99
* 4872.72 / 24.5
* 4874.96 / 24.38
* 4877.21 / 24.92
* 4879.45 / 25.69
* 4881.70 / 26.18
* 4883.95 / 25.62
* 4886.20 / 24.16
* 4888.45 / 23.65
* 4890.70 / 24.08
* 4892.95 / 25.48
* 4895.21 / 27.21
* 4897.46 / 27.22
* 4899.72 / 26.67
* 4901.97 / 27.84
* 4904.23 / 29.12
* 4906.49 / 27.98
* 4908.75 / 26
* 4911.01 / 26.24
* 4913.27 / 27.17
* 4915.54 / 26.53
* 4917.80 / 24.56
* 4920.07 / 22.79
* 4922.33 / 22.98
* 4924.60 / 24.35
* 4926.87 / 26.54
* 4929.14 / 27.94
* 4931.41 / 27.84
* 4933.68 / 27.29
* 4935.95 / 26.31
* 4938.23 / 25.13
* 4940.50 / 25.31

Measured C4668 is 4.5 AA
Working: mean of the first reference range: 29.2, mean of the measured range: 27.8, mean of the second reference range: 29.5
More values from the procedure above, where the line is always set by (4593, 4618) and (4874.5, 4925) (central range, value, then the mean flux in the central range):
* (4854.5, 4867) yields -3.6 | 33.5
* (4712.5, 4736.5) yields 0.1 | 26.7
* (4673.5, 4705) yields -1.9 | 28.6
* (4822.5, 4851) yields 0.7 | 25.5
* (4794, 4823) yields -0.3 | 26.5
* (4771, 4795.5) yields -1.2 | 27.7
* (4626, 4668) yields -1.7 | 28.4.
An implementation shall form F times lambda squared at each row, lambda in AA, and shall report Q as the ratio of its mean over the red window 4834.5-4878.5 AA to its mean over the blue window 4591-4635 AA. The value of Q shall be 1.1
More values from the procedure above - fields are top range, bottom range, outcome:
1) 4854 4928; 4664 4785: 1.03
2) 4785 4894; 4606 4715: 1.02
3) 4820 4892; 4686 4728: 1.04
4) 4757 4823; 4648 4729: 1.03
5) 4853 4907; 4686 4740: 1.07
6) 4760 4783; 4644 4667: 1.06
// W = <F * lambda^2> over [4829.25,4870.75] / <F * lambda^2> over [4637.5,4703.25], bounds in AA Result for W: 1.06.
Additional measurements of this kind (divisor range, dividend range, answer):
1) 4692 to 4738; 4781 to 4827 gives 1.02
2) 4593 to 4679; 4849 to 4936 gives 1.06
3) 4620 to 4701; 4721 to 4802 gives 1.02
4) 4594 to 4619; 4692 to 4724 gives 1.01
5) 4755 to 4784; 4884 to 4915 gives 0.99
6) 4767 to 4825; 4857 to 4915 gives 1.06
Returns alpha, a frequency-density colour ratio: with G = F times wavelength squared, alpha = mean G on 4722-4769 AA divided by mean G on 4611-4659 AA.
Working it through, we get 1.03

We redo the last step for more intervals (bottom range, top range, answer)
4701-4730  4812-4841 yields 1.05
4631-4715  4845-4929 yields 1.04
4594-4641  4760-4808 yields 1.02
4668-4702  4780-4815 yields 0.97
